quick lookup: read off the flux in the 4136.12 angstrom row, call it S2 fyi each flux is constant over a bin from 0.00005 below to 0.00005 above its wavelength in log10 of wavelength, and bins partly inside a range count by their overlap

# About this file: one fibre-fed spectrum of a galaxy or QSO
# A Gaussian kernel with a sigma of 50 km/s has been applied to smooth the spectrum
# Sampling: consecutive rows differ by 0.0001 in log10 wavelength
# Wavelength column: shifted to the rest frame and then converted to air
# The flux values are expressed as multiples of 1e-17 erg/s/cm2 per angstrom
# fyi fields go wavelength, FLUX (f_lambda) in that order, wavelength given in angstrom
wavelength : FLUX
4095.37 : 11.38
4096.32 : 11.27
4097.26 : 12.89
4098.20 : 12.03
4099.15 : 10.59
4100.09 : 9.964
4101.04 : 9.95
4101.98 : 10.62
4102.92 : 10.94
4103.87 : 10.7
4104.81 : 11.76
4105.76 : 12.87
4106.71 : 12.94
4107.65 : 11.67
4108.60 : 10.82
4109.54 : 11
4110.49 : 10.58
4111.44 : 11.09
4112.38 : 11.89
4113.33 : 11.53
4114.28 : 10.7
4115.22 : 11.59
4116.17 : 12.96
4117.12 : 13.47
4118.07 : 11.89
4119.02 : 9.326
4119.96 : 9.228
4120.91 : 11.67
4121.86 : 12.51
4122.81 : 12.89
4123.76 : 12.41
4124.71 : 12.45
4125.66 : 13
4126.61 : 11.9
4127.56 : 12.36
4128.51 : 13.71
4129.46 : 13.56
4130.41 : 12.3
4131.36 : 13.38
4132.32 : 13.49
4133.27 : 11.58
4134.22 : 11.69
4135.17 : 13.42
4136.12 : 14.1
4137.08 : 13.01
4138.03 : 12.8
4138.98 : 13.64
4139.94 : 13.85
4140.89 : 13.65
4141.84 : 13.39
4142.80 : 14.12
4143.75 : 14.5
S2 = 14.1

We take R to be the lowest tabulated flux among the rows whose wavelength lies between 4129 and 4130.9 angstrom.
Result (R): 12.3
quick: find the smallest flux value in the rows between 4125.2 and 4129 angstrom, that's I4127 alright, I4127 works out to 11.9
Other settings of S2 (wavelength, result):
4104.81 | 11.76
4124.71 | 12.45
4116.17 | 12.96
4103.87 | 10.7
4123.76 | 12.41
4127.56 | 12.36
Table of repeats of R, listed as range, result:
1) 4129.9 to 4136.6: 11.58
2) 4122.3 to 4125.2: 12.41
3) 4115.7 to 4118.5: 11.89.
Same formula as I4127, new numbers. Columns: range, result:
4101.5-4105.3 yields 10.62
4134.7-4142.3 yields 12.8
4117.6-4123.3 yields 9.228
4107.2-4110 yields 10.82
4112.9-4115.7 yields 10.7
